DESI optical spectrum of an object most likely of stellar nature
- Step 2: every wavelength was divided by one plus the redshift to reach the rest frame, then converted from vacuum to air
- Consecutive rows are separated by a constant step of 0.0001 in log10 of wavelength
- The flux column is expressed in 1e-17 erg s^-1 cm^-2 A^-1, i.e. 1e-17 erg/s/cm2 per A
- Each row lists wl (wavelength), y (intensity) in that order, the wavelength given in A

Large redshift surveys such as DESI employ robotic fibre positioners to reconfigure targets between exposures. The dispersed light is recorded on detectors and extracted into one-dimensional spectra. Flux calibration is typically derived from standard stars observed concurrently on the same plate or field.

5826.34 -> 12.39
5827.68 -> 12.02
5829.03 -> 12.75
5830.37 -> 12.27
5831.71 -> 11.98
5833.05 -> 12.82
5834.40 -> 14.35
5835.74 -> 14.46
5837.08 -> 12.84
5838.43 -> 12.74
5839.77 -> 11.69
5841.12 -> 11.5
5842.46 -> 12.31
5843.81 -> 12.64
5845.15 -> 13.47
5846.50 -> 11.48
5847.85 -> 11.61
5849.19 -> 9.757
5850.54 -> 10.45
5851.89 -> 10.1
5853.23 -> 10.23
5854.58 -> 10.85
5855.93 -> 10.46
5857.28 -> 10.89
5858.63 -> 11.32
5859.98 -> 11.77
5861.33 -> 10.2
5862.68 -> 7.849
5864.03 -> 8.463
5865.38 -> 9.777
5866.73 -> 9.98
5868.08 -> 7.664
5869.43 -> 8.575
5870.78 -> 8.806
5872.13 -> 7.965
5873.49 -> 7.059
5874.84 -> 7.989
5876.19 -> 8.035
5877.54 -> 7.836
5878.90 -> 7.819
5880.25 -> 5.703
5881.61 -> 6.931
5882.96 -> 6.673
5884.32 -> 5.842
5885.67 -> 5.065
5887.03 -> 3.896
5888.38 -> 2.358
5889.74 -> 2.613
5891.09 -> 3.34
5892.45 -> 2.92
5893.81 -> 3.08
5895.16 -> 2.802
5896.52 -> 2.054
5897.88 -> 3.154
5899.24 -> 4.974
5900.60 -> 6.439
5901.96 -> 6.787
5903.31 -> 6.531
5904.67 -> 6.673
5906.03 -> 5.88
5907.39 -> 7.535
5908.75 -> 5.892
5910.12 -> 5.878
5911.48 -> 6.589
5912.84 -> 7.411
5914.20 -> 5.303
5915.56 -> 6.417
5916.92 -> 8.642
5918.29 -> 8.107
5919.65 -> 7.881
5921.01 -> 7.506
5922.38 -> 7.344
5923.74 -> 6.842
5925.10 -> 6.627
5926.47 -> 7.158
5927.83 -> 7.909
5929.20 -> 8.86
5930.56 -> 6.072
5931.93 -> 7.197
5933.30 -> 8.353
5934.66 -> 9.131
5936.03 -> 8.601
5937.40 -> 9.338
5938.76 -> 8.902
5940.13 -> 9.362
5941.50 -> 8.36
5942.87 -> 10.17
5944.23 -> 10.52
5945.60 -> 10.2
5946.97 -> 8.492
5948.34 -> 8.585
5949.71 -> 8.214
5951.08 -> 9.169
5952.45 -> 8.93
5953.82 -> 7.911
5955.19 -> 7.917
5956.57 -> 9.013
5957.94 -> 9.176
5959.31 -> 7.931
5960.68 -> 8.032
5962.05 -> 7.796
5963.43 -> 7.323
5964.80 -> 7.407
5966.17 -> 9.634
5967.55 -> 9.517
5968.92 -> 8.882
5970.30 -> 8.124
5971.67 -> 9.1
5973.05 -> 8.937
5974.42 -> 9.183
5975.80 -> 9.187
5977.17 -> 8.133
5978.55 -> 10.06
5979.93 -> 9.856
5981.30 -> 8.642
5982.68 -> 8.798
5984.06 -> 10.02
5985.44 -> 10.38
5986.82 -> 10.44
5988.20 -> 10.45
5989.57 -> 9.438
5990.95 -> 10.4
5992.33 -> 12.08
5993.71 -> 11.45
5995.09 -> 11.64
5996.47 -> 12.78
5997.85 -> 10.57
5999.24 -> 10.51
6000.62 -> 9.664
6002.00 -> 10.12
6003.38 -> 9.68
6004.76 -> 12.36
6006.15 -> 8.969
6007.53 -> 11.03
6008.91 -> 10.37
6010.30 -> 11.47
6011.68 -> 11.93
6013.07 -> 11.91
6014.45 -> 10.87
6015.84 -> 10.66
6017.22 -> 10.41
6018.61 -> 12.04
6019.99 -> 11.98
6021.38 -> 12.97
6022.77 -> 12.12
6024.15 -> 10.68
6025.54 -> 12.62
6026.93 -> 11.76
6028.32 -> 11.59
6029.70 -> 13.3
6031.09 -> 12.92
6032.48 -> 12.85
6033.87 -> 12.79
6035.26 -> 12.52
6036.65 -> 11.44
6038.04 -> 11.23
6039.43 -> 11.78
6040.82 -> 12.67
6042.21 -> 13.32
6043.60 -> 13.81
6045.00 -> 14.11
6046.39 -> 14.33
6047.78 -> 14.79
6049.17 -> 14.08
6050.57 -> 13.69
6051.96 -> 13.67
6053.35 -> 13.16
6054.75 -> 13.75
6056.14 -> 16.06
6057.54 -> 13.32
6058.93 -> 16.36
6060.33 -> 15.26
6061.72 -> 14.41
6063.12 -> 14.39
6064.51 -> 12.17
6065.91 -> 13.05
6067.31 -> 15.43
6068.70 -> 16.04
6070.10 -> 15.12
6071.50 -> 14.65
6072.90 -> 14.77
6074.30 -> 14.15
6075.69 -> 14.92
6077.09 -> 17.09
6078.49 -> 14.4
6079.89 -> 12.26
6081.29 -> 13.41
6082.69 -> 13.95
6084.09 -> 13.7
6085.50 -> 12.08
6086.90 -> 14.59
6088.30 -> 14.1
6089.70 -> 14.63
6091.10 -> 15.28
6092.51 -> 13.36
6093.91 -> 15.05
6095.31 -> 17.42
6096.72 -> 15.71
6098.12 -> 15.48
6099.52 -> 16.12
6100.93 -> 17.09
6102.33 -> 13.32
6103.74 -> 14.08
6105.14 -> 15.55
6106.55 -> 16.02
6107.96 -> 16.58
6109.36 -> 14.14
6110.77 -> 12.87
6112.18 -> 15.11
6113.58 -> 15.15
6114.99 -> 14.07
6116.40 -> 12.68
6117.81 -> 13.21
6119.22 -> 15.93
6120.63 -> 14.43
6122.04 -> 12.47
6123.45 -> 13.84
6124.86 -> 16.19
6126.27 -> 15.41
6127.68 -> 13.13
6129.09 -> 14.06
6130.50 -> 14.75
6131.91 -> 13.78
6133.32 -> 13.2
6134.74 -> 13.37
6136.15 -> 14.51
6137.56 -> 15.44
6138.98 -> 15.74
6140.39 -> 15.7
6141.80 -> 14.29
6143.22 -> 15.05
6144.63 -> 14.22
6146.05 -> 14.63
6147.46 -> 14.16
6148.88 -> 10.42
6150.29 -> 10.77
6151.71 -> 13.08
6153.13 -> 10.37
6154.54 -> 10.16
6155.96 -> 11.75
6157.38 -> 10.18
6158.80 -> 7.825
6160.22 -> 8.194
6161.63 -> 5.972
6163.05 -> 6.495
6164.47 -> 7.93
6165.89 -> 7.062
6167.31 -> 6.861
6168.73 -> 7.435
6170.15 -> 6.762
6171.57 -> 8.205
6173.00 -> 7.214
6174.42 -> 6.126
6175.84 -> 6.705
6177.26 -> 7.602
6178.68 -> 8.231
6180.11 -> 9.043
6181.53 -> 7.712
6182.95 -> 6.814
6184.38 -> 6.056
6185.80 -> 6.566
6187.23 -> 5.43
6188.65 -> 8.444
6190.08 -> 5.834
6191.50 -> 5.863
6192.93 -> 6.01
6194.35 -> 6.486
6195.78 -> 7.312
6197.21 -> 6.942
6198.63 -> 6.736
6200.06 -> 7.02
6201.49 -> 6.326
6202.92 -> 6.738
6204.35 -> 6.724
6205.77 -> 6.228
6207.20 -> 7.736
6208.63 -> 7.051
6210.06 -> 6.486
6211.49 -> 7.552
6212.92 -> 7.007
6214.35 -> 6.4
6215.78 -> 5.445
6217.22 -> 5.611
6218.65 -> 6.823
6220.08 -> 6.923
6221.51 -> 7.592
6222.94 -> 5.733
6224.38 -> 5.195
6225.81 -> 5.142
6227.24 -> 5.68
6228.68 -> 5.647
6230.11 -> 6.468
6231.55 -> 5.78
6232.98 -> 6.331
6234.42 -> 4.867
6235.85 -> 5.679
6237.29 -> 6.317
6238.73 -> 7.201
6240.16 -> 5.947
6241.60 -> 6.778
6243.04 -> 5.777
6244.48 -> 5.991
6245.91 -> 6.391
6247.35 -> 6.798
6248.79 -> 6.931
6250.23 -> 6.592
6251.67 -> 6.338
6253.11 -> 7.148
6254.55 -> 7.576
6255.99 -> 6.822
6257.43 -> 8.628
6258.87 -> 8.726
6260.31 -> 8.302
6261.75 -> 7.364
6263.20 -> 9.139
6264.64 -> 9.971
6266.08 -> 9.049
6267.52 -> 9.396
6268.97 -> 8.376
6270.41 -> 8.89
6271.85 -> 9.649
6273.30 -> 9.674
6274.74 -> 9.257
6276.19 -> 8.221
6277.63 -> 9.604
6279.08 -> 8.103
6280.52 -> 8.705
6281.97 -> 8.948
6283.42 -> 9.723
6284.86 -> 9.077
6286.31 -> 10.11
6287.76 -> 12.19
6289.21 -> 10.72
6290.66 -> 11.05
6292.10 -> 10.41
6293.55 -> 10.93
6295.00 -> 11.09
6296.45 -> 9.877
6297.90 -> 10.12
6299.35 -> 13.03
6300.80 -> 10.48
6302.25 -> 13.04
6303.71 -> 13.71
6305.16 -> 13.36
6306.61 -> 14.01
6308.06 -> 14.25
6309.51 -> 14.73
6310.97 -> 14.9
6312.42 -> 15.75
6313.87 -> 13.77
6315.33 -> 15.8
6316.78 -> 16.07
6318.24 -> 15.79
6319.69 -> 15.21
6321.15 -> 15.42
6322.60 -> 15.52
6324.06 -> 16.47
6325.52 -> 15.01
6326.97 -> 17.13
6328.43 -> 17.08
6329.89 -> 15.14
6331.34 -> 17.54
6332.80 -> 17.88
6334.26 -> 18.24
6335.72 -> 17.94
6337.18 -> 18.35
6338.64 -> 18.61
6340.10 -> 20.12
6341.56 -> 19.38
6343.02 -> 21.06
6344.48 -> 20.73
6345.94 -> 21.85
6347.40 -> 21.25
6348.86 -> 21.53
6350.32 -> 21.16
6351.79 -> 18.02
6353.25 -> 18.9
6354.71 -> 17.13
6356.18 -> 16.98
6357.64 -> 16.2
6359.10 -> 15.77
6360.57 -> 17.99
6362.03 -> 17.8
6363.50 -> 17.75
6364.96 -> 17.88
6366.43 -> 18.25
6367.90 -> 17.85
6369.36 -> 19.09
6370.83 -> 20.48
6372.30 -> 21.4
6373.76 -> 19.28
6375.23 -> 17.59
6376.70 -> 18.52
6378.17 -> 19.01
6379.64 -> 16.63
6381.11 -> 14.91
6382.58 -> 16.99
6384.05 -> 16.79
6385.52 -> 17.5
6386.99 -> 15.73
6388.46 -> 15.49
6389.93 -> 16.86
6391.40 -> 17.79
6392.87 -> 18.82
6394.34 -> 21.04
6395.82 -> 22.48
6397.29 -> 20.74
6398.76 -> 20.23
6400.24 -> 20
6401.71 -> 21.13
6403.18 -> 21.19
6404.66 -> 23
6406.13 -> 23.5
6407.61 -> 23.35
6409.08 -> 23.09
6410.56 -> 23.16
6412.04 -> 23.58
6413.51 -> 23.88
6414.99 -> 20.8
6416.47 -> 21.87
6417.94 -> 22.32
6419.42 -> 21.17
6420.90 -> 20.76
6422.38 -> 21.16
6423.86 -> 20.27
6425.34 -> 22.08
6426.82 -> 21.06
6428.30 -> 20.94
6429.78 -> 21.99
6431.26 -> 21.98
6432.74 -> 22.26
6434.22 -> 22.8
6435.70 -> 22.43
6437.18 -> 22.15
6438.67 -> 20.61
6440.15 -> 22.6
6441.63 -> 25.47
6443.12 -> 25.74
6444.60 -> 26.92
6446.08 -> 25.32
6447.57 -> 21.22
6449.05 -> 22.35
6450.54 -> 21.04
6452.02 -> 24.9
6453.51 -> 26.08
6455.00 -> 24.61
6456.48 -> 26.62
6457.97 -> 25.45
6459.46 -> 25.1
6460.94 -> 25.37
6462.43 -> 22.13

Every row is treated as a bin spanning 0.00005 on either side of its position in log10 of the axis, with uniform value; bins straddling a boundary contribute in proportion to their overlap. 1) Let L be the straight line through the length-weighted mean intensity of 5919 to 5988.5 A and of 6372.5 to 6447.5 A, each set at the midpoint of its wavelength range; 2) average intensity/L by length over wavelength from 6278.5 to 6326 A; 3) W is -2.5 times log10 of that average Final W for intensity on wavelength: 0.39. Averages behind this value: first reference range 8.65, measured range 12.7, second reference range 20.9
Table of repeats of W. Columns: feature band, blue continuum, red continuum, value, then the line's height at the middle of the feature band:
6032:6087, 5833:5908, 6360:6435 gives -0.113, 12.5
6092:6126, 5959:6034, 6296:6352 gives -0.188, 12.5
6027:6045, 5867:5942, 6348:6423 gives -0.232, 10.1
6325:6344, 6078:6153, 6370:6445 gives 0.067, 19.2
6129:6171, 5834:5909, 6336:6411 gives 0.239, 14.3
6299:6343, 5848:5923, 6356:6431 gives 0.133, 17.9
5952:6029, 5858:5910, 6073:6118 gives 0.057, 10.6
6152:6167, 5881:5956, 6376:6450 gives 0.499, 13.8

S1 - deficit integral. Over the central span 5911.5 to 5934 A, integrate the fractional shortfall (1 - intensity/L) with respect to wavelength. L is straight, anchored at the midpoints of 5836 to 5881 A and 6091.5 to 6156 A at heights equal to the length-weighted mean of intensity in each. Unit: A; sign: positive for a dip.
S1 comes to 7.57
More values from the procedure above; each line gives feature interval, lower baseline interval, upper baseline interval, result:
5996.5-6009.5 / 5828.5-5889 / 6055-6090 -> 2.4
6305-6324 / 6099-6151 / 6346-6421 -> 3.2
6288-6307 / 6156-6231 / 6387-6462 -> 3.0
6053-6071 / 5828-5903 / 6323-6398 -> -2.9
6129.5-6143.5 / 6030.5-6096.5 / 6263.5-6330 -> -1.2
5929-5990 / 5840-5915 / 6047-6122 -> 8.7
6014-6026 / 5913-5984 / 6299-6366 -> -1.9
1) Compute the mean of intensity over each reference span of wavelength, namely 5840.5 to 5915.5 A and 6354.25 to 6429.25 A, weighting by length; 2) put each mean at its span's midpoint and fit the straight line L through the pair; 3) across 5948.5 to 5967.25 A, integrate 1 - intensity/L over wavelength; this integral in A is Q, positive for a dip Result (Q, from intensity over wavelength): 2.2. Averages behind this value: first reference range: 7.6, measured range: 8.37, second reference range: 19.6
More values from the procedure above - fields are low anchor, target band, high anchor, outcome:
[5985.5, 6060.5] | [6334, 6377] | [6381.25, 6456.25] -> 2.44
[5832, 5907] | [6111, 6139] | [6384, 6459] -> 0.70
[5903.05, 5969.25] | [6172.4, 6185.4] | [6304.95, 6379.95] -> 6.13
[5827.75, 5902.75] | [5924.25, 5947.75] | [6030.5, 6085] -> 4.61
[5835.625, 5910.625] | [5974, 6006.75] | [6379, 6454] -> 2.02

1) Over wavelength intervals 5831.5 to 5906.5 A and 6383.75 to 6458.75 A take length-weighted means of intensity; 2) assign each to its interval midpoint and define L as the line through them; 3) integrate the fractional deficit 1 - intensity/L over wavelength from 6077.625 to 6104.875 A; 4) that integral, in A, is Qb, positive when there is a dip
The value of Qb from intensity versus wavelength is -1.4 A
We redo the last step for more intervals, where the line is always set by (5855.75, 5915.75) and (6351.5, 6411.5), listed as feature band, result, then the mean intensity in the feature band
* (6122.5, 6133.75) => -1.4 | 14.3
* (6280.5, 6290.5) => 3.9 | 10.1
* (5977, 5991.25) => -1.0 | 9.73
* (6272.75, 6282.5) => 4.4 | 8.92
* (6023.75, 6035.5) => -2.5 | 12.4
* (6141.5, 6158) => 1.0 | 12.4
